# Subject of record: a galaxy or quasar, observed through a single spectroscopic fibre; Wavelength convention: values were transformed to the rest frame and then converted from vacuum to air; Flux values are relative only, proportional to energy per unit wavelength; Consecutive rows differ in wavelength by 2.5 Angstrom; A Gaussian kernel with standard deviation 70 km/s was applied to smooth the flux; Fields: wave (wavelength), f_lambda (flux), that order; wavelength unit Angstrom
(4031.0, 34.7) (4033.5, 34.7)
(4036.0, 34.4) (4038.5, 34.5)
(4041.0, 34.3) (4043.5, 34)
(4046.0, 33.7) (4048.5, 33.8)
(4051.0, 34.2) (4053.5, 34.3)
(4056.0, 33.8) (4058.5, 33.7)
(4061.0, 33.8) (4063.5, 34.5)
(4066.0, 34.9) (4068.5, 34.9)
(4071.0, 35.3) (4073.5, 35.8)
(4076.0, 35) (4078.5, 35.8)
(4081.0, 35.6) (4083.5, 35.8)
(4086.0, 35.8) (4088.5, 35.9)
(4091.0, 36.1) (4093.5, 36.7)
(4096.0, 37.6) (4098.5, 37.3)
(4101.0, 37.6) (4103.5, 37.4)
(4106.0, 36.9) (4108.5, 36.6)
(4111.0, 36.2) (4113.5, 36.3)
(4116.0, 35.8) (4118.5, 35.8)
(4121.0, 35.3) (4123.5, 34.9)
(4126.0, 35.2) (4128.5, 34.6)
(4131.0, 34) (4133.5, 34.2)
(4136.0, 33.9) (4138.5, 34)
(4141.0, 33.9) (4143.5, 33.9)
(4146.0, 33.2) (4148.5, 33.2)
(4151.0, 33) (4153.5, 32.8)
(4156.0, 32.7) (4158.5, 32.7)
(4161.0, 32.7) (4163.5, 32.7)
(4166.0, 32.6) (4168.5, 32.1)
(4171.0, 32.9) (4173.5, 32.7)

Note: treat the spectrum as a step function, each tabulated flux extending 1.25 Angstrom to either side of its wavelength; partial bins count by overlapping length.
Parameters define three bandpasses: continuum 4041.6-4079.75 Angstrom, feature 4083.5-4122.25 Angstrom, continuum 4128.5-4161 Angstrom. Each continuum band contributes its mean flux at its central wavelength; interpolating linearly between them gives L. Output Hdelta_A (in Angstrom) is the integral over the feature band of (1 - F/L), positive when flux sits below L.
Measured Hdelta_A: -2.8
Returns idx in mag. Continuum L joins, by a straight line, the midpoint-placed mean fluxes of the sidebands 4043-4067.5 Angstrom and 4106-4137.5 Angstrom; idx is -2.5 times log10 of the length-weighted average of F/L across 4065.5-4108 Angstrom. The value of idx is -0.046 mag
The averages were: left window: 34.1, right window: 35.3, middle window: 36.2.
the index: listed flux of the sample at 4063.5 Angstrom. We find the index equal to 34.5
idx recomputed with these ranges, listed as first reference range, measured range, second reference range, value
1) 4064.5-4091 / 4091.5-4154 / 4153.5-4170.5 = -0.040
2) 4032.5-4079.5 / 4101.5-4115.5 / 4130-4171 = -0.090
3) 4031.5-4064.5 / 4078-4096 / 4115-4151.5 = -0.057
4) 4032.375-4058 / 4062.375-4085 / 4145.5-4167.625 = -0.047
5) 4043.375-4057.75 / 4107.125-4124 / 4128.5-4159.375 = -0.070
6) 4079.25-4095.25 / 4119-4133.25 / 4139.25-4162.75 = -0.017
